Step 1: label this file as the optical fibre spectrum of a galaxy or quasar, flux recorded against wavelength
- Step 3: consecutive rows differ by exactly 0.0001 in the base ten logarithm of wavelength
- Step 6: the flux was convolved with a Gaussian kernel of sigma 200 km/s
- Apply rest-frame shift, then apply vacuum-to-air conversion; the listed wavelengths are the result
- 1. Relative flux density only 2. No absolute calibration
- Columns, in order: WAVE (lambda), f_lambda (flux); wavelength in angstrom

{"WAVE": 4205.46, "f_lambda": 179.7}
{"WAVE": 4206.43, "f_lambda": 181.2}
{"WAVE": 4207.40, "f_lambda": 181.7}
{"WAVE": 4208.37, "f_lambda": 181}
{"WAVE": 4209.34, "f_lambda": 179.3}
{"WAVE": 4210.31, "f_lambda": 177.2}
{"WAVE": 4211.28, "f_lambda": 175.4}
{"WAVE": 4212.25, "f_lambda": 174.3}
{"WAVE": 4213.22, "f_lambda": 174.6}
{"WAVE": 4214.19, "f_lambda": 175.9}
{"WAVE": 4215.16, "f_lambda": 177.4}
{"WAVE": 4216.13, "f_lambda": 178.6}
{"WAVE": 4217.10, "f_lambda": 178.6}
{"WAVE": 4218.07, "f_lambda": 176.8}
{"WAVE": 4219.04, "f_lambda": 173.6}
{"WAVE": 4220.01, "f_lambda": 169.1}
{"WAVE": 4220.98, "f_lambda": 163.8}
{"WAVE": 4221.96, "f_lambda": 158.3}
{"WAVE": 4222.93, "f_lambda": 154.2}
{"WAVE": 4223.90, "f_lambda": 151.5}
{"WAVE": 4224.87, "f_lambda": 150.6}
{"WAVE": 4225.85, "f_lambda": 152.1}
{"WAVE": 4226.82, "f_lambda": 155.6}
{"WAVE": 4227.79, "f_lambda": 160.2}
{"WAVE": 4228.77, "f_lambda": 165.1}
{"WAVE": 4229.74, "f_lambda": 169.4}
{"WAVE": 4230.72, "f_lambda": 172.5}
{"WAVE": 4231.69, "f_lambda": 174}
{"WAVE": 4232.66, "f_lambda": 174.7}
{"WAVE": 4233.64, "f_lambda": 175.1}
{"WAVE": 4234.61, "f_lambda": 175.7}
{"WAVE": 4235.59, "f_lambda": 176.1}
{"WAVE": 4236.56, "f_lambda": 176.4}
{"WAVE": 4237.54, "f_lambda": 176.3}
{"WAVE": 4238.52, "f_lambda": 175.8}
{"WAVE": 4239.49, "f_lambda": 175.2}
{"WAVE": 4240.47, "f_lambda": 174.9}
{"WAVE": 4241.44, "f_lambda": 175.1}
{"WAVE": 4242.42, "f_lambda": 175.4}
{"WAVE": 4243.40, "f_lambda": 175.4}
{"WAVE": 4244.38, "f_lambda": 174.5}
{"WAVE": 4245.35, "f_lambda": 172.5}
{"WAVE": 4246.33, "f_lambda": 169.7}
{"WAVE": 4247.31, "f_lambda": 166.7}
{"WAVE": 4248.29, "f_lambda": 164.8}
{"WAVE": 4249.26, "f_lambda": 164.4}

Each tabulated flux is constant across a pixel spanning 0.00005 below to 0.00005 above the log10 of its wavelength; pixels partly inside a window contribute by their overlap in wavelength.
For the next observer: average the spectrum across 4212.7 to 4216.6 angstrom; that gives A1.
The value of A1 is 177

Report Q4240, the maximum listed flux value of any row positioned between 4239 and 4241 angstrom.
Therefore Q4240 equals 175.2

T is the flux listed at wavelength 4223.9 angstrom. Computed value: 151.5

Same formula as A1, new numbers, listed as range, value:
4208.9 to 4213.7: 176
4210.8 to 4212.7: 175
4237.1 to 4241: 176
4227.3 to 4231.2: 167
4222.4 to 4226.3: 152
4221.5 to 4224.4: 155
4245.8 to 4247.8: 168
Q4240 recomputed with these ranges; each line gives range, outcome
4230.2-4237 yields 176.4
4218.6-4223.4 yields 173.6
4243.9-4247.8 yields 174.5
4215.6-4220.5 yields 178.6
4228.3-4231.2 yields 172.5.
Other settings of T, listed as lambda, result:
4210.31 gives 177.2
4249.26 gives 164.4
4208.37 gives 181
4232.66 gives 174.7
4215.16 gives 177.4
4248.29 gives 164.8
